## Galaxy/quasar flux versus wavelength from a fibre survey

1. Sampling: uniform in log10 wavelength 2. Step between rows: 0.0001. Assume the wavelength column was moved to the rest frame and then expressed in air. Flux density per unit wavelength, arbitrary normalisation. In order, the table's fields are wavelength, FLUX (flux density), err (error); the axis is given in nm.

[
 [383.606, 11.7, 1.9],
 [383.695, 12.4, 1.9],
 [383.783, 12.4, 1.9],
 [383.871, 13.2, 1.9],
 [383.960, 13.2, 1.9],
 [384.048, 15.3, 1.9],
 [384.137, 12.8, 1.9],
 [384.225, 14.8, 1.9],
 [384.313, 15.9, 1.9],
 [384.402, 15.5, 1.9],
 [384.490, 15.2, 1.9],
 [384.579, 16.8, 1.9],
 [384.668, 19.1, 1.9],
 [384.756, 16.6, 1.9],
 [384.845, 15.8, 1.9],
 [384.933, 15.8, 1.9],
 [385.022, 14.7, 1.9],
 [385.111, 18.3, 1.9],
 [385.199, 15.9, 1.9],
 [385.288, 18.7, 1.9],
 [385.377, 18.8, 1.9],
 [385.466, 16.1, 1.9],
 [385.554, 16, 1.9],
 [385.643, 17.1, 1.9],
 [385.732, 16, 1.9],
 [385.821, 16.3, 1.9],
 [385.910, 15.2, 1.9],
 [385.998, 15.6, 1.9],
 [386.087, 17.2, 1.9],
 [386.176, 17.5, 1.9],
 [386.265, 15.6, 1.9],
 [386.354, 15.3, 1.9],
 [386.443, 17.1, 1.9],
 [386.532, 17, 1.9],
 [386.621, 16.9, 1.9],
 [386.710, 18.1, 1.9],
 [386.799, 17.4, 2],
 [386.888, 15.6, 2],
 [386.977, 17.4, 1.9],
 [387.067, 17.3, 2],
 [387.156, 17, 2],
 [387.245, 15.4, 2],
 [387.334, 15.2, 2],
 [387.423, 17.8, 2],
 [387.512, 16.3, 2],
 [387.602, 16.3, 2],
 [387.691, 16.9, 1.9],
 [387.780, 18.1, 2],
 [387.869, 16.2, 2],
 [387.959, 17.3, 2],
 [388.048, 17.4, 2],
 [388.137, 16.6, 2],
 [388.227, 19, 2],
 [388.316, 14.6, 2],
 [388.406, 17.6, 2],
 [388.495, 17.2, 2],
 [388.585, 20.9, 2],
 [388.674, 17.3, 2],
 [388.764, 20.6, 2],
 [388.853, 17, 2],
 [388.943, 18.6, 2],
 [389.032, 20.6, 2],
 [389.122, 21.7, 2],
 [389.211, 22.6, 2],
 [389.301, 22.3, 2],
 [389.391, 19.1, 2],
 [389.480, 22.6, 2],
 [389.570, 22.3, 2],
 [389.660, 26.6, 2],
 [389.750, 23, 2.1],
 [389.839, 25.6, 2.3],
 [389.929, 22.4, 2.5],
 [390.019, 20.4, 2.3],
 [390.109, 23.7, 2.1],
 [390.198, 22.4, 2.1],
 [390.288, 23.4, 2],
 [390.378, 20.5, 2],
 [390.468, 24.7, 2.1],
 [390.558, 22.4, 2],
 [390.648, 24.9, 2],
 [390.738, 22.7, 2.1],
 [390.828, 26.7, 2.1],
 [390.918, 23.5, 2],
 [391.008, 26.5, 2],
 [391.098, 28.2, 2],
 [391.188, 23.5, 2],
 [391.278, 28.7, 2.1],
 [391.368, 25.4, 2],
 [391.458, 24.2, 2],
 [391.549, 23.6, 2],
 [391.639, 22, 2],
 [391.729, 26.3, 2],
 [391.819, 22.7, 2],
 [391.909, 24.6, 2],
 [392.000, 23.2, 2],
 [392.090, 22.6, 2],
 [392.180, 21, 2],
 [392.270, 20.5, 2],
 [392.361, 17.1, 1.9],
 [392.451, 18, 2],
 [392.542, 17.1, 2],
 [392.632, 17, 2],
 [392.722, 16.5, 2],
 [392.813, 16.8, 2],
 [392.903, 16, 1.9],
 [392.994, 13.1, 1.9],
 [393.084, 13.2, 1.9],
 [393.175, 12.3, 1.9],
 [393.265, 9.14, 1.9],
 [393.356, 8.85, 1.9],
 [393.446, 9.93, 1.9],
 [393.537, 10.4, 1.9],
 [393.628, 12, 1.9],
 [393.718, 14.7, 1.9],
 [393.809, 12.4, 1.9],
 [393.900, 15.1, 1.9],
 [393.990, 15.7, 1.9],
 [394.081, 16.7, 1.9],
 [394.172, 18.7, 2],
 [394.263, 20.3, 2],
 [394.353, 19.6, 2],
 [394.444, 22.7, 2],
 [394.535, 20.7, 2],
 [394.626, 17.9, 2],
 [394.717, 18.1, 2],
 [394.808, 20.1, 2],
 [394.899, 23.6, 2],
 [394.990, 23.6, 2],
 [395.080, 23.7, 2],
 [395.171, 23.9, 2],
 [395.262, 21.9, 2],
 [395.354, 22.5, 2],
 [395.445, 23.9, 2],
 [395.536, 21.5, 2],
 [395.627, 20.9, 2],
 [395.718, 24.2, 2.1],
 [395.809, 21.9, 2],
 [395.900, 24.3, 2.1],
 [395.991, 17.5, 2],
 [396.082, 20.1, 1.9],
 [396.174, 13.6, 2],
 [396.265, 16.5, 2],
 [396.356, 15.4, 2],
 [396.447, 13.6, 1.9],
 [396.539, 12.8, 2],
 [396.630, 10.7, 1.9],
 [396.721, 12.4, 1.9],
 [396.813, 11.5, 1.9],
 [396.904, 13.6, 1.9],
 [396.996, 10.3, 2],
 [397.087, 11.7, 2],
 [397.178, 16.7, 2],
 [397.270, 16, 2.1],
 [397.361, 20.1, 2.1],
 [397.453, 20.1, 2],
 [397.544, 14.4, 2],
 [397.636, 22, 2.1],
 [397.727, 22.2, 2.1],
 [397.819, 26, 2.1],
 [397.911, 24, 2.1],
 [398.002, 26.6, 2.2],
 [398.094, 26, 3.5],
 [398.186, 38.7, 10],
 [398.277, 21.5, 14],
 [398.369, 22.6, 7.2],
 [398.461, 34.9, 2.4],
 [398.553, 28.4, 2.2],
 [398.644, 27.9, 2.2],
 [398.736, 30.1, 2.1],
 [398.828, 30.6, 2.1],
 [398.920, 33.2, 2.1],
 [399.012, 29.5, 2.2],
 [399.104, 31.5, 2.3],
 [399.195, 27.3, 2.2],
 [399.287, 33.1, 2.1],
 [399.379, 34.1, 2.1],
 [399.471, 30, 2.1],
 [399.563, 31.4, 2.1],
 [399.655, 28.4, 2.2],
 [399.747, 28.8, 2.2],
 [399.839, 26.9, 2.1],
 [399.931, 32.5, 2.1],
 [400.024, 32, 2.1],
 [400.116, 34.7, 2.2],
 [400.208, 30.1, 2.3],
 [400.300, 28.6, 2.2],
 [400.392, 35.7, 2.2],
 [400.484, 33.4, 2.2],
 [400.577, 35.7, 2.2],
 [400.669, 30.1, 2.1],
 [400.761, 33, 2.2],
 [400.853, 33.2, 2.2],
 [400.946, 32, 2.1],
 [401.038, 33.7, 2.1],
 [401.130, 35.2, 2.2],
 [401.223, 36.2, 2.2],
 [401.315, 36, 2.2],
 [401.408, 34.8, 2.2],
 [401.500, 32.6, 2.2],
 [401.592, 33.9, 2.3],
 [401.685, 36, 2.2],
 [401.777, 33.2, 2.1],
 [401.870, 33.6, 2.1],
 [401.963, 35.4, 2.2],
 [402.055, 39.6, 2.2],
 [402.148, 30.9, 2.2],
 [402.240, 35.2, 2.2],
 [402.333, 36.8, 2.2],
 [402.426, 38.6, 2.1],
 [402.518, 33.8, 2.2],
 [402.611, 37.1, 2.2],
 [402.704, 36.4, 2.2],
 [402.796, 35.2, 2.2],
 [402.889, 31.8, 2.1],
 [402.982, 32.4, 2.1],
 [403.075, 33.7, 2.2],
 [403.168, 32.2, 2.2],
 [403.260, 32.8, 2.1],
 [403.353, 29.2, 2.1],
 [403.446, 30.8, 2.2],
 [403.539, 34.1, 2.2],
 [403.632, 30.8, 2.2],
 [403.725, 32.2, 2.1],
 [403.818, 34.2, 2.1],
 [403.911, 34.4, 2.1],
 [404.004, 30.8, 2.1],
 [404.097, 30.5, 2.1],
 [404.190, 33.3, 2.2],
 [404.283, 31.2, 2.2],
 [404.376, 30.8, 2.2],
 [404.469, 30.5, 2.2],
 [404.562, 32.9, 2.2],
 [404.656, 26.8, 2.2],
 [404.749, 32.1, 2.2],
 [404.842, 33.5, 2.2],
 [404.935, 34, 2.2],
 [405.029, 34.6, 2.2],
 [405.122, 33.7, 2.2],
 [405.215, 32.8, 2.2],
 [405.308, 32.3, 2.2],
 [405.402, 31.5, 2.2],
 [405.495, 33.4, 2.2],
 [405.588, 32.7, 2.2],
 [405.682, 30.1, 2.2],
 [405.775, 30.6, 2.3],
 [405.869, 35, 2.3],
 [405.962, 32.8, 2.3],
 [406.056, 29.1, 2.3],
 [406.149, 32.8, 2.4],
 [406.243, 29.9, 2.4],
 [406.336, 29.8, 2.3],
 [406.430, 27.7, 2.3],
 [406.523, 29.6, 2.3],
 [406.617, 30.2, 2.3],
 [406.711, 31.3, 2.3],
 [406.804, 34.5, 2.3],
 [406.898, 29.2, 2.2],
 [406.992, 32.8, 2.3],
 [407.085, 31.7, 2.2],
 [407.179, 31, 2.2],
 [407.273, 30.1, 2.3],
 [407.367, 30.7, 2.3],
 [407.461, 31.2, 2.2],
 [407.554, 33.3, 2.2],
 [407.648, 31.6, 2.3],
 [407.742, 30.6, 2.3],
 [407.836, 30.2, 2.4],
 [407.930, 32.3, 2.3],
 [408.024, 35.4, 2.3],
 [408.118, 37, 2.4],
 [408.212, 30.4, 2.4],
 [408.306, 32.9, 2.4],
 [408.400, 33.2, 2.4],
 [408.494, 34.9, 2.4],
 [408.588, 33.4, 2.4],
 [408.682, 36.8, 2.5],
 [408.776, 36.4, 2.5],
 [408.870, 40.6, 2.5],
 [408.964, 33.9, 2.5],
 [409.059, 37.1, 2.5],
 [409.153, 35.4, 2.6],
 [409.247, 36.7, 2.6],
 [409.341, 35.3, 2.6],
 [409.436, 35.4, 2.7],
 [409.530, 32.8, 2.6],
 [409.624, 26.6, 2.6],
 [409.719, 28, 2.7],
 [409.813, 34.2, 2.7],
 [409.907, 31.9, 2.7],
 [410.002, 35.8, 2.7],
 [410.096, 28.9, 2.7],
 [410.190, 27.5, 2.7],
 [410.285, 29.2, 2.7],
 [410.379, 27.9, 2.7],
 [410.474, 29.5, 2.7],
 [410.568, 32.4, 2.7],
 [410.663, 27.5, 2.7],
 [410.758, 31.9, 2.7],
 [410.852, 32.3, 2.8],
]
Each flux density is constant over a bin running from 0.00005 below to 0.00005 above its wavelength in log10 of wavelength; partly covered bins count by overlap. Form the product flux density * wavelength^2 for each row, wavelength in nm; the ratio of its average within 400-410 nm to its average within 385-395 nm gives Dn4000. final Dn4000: 1.9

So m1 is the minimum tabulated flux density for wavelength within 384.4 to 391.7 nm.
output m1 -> 14.6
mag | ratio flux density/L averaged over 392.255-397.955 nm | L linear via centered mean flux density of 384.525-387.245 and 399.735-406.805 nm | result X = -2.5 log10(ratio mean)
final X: 0.40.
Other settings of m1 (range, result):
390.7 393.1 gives 13.1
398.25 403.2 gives 21.5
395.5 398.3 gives 10.3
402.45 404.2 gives 29.2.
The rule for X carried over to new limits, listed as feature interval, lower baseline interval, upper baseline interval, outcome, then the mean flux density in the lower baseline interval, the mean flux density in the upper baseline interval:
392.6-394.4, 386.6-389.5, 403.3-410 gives 0.47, 18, 32.4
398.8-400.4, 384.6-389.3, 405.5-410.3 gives -0.17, 17.3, 32.4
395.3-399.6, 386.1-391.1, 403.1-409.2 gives 0.17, 19.7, 32.4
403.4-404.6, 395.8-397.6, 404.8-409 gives -0.16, 15.6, 32.5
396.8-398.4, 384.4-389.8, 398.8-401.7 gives 0.40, 17.7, 32.3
